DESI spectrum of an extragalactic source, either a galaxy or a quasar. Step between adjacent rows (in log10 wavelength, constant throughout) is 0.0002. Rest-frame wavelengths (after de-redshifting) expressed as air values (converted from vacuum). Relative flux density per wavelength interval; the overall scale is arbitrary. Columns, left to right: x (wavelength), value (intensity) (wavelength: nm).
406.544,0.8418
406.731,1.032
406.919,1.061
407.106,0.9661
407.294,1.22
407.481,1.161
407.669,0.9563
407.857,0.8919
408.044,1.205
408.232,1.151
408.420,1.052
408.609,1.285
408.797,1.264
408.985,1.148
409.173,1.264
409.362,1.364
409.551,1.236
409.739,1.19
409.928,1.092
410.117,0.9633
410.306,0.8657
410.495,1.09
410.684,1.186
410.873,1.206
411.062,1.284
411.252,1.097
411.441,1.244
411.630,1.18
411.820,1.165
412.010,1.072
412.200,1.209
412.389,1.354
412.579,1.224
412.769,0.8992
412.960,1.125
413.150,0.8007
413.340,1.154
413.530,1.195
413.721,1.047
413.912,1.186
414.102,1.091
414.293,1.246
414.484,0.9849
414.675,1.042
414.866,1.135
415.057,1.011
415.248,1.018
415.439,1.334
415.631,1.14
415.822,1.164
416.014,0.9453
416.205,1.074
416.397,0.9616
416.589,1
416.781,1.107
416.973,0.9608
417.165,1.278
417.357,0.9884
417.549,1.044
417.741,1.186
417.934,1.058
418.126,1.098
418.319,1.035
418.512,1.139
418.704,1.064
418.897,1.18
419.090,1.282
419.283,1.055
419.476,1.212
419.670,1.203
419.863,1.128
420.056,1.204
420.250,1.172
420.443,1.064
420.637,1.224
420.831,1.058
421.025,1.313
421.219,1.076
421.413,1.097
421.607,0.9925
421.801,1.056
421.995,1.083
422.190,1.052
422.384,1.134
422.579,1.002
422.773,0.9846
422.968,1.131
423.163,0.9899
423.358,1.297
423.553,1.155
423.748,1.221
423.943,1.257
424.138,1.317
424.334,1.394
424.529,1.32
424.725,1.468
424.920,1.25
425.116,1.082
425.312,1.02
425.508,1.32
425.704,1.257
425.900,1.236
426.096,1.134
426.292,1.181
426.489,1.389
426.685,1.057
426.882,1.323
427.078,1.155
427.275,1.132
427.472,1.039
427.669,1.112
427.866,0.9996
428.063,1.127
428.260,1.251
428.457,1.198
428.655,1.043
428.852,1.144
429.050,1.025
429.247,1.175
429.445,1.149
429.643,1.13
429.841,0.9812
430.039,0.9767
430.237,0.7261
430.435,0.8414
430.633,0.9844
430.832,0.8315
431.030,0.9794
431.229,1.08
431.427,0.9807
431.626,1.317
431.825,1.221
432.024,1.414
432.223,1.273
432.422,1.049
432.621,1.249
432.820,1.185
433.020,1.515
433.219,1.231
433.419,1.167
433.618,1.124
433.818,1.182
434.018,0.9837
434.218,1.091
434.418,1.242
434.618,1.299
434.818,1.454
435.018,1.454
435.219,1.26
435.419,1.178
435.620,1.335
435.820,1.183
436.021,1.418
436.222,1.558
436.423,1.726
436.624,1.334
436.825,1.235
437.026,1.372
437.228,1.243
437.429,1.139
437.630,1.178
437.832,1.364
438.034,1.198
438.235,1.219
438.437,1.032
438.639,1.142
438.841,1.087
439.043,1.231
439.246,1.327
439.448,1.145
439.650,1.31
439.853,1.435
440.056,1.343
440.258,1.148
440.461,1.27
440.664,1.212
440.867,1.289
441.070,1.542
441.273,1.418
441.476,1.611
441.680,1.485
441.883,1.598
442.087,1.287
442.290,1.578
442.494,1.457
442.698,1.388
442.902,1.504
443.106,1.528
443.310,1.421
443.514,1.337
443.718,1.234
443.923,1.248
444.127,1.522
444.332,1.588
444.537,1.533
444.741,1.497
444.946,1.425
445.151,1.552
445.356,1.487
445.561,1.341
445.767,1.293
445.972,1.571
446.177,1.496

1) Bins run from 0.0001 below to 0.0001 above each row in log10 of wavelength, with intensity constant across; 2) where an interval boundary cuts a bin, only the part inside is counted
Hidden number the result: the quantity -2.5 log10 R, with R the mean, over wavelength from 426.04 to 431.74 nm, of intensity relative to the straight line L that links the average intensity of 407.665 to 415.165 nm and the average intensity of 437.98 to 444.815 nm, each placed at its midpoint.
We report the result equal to 0.17 mag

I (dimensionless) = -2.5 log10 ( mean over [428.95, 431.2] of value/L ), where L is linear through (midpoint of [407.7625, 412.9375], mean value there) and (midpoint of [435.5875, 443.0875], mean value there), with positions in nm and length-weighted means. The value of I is 0.28 mag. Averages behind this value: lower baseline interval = 1.15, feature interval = 0.985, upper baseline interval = 1.34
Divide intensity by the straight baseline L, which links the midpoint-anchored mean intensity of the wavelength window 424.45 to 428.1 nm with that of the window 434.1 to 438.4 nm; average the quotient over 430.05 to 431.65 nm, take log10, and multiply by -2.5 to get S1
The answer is 0.29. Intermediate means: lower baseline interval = 1.19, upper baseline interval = 1.3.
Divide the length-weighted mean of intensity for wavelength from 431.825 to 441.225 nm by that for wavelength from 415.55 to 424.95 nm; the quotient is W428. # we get 1.12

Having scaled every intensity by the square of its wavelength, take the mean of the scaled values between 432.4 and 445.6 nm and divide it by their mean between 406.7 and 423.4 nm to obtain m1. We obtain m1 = 1.34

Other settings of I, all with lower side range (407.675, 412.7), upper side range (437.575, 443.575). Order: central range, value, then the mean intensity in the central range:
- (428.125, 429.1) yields 0.12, 1.14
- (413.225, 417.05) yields 0.10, 1.09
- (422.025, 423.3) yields 0.17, 1.06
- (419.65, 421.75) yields 0.08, 1.14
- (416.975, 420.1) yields 0.07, 1.13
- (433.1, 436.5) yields 0.02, 1.29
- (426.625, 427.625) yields 0.11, 1.14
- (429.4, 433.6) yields 0.16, 1.11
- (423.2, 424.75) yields -0.04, 1.28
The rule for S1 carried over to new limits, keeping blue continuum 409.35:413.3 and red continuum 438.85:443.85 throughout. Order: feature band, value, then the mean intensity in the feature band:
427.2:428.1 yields 0.172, 1.08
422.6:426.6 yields 0.020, 1.22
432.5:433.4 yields 0.023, 1.28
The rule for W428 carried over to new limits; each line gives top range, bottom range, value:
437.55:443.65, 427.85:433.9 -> 1.20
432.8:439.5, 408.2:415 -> 1.11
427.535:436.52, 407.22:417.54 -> 1.05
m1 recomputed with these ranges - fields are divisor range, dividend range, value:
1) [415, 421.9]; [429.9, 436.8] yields 1.16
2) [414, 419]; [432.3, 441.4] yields 1.28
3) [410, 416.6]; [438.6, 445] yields 1.43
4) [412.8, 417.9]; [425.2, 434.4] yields 1.12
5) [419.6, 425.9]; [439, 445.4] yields 1.32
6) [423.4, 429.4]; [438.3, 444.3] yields 1.21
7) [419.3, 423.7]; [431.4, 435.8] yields 1.17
